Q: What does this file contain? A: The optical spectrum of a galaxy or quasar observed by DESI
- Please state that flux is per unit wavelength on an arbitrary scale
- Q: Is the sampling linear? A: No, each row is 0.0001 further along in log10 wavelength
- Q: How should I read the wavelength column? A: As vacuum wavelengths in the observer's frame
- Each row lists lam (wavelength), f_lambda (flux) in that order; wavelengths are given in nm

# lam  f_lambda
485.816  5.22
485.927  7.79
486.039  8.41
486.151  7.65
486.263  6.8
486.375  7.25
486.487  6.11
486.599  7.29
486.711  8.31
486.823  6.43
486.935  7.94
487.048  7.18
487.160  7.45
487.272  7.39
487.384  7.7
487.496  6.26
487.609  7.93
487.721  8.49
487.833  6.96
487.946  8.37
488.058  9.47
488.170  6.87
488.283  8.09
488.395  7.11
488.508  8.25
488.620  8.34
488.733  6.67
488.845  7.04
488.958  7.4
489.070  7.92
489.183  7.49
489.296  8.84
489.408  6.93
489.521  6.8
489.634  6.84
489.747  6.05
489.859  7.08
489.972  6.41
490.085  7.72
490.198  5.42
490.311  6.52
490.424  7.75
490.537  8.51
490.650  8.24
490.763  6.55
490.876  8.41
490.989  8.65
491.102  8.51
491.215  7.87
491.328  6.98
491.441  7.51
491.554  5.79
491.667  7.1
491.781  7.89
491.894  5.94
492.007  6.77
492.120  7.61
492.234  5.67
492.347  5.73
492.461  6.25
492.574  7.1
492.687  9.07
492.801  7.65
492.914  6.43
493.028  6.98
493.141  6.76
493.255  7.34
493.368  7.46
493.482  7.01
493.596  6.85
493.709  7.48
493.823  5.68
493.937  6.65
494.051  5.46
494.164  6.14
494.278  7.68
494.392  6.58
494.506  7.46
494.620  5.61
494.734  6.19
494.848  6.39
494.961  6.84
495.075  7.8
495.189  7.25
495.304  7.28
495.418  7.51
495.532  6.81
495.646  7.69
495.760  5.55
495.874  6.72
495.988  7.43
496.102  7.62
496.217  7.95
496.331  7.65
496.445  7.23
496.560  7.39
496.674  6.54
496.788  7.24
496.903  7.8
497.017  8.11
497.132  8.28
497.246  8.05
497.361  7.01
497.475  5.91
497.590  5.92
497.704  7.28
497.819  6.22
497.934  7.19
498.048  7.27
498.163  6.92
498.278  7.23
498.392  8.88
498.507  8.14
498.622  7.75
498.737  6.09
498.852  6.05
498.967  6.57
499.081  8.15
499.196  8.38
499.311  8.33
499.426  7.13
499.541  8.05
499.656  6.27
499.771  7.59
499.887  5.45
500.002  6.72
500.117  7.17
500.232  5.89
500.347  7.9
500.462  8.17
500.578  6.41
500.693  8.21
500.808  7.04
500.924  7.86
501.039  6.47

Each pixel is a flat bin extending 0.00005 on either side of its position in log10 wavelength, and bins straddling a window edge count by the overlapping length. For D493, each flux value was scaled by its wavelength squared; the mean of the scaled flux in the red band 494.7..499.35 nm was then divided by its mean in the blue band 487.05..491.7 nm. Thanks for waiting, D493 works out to 1.00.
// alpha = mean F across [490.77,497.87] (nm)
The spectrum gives 7.06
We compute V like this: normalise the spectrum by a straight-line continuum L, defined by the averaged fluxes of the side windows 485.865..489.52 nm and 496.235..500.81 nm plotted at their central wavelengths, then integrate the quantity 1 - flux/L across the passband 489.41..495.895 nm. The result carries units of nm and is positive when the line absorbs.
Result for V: 0.38 nm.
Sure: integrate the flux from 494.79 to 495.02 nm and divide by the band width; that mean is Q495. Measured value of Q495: 6.65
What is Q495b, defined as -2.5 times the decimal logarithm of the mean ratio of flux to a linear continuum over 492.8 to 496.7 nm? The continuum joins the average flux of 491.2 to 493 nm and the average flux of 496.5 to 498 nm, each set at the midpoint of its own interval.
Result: 0.02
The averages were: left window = 6.94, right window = 7.15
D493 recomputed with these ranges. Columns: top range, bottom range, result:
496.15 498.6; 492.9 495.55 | 1.09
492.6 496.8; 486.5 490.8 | 0.97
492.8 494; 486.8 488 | 0.94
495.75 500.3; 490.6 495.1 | 1.05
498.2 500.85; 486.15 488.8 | 1.02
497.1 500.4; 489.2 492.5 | 1.04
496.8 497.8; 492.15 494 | 1.07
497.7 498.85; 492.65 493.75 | 1.02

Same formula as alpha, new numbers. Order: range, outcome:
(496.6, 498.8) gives 7.25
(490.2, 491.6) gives 7.54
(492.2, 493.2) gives 6.88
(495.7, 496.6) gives 7.19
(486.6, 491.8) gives 7.46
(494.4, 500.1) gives 7.16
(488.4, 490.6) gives 7.26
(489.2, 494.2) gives 7.06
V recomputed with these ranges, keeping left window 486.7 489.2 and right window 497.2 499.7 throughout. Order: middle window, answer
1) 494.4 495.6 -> 0.07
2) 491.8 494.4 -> 0.21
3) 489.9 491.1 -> 0.01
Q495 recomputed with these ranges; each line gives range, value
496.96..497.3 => 8.15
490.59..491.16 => 8.08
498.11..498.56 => 7.8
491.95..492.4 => 6.45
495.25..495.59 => 7.21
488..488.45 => 7.9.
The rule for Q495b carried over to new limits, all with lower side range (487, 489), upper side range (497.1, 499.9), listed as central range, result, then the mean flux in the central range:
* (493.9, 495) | 0.14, 6.5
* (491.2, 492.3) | 0.09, 6.87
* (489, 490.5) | 0.07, 7.08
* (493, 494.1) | 0.10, 6.77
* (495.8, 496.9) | 0.00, 7.3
